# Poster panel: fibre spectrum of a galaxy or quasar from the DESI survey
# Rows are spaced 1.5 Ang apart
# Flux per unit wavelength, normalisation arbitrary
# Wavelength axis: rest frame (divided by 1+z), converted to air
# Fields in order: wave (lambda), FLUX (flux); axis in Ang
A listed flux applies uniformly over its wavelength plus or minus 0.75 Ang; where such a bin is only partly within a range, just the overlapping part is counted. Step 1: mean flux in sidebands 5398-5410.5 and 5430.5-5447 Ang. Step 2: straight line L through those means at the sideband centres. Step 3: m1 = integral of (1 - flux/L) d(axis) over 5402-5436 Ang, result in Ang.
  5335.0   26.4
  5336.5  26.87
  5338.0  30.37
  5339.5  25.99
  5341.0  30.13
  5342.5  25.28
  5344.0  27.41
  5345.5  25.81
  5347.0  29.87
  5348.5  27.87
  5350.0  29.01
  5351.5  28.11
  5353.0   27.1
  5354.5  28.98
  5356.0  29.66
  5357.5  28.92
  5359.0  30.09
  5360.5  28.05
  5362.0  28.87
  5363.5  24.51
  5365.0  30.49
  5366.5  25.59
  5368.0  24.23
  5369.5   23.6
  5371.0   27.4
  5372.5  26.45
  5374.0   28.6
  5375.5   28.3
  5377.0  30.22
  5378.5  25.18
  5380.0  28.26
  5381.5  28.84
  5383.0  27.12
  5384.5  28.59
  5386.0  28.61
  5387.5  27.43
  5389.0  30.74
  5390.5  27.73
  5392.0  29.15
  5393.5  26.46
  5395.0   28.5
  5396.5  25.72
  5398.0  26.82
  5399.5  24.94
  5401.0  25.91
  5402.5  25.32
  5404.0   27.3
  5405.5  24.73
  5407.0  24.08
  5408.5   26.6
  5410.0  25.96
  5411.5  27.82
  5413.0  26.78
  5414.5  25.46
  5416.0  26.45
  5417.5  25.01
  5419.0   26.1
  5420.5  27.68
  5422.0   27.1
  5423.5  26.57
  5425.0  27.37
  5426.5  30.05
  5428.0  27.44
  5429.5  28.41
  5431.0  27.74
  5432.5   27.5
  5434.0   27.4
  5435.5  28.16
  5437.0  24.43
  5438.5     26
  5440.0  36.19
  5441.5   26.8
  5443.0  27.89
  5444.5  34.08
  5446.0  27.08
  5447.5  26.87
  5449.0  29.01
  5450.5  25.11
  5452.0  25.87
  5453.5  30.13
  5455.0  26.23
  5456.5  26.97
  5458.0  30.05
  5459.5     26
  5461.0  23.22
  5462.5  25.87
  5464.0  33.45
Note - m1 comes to 0.0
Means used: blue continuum 25.7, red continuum 28.5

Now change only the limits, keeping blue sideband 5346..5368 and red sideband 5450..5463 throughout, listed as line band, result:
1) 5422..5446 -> -1.18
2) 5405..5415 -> 0.52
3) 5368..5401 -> 0.39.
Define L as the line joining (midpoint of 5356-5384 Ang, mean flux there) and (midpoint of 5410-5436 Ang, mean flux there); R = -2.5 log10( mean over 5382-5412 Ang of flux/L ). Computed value 0.02 mag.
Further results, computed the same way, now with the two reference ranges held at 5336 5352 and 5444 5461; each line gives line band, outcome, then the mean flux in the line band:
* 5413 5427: 0.04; 26.8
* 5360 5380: 0.03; 27.1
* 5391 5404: 0.04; 26.7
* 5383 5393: -0.03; 28.5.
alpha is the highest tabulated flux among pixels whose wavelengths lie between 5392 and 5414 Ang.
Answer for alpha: 29.15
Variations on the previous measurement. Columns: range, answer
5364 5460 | 36.19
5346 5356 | 29.87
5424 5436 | 30.05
